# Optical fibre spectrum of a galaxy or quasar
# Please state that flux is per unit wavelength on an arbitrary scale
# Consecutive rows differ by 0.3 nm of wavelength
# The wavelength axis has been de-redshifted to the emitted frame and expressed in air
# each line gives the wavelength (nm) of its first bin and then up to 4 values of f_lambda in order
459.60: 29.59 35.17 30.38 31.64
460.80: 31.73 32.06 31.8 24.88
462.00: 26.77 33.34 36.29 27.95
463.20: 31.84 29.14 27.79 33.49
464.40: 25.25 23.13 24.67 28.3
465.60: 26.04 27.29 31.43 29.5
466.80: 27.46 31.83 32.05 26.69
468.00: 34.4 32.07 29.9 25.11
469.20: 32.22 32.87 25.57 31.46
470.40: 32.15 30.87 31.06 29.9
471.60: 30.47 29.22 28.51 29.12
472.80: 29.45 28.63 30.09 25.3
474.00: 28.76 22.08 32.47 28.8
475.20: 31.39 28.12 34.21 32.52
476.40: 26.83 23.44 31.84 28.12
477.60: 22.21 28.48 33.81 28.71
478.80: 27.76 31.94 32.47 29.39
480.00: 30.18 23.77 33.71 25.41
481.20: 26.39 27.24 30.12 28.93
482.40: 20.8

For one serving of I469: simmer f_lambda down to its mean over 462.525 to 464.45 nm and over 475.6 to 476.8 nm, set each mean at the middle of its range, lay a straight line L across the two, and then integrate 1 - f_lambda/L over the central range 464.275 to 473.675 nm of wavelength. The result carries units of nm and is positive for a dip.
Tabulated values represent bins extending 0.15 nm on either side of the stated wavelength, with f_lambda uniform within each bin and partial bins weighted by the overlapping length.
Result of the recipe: 0.221 nm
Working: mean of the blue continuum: 30.3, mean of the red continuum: 29.4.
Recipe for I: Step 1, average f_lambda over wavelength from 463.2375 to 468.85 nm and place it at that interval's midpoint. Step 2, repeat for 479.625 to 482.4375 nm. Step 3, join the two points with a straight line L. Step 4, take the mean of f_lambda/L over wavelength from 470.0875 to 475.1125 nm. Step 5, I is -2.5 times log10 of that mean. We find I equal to -0.03 mag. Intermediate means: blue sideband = 28.9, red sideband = 27.8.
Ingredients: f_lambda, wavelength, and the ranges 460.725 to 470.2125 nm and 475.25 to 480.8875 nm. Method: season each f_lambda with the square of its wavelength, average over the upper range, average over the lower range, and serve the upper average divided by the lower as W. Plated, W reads 1.05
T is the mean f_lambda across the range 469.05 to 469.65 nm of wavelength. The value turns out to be 32.5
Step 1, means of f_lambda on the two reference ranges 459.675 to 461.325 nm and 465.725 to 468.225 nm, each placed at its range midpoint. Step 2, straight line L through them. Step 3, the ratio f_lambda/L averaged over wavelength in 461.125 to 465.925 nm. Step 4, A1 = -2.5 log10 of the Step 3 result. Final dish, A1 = 0.09 mag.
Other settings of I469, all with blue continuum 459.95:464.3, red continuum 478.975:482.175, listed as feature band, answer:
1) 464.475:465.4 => 0.16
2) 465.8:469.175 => 0.03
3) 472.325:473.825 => 0.06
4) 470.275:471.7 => -0.05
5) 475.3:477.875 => 0.08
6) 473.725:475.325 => 0.06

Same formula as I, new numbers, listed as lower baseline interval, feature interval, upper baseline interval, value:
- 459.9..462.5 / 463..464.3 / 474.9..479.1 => 0.008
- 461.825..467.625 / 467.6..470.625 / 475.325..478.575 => -0.047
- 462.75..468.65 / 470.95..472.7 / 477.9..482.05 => -0.019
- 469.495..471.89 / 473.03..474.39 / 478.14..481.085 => 0.113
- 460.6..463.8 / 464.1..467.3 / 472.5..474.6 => 0.068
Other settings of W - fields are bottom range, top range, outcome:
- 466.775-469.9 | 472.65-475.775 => 0.98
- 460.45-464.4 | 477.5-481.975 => 1.02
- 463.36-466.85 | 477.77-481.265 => 1.12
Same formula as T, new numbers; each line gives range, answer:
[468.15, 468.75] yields 31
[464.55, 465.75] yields 25.5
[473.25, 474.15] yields 28.1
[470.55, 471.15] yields 31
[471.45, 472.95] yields 29.4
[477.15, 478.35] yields 28.2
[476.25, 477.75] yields 26.5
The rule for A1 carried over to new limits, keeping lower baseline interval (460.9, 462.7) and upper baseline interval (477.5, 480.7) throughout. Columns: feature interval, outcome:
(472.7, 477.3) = 0.03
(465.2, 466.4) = 0.08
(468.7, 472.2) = 0.00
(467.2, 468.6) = -0.03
